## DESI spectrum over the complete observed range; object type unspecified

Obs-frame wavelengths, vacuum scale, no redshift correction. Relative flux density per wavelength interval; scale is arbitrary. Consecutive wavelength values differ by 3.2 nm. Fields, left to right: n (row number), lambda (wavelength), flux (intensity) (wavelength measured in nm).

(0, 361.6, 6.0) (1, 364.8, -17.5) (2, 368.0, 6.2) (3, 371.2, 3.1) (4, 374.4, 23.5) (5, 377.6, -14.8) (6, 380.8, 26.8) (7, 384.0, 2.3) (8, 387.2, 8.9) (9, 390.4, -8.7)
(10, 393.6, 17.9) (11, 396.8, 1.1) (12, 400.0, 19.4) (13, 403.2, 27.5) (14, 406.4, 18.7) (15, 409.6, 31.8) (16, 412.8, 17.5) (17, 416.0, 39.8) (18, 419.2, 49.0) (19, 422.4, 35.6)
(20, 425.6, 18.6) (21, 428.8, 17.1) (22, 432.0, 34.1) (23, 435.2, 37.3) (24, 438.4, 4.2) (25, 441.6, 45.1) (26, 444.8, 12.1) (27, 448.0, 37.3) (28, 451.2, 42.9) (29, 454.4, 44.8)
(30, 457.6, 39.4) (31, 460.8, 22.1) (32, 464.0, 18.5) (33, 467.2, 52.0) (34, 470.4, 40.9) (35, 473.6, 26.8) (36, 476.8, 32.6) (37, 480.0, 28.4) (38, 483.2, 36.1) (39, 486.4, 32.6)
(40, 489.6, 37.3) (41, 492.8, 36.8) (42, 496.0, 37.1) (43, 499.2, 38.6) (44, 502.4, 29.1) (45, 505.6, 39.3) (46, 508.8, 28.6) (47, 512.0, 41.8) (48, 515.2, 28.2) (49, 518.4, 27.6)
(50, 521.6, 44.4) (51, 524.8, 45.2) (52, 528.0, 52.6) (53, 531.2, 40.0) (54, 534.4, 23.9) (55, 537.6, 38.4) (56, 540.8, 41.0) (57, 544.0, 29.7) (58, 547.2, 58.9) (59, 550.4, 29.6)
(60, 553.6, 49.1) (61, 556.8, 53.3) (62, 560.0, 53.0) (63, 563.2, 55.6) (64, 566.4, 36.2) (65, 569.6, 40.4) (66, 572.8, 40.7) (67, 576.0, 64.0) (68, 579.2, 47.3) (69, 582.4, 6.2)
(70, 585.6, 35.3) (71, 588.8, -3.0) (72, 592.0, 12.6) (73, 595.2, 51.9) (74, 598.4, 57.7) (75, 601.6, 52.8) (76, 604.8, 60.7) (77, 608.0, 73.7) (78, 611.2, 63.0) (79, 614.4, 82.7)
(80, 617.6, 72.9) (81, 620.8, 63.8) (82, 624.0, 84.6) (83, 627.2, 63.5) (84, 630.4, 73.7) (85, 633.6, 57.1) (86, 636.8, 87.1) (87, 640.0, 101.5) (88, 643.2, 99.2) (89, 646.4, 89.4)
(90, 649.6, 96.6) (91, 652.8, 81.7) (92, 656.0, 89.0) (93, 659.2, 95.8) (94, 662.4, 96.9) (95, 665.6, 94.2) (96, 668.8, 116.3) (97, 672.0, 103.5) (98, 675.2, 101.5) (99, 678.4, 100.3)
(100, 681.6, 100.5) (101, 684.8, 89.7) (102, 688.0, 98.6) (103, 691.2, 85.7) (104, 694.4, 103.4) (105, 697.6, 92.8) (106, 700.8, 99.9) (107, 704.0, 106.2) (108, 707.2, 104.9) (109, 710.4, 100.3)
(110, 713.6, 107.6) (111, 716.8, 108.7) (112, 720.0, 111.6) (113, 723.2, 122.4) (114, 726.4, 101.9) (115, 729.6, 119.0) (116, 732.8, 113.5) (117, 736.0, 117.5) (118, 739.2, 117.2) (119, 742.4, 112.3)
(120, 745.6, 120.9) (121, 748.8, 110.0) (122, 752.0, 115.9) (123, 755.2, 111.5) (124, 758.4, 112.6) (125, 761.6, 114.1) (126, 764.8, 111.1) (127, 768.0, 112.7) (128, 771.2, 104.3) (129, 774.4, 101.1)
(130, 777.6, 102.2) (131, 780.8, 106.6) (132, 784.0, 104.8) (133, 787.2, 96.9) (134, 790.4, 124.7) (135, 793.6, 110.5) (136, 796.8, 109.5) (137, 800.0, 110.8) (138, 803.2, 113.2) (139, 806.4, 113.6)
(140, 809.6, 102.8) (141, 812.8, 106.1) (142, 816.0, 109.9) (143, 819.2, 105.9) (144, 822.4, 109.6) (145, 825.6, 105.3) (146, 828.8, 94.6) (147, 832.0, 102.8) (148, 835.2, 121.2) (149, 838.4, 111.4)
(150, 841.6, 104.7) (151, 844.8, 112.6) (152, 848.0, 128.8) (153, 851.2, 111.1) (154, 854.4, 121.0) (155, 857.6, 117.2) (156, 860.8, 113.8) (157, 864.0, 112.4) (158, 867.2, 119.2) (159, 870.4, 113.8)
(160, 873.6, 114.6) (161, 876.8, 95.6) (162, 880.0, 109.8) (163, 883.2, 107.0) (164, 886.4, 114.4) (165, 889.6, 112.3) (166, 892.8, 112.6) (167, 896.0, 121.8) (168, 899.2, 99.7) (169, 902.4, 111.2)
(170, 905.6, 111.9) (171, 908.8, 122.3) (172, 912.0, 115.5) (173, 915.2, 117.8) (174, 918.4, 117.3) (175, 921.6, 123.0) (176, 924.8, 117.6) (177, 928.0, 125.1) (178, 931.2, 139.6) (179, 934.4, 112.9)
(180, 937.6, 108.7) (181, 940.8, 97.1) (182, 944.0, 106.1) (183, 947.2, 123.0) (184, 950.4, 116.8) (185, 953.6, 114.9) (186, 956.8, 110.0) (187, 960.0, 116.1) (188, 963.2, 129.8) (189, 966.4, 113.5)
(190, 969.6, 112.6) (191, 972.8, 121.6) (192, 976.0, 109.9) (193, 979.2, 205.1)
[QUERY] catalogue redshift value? 0.59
